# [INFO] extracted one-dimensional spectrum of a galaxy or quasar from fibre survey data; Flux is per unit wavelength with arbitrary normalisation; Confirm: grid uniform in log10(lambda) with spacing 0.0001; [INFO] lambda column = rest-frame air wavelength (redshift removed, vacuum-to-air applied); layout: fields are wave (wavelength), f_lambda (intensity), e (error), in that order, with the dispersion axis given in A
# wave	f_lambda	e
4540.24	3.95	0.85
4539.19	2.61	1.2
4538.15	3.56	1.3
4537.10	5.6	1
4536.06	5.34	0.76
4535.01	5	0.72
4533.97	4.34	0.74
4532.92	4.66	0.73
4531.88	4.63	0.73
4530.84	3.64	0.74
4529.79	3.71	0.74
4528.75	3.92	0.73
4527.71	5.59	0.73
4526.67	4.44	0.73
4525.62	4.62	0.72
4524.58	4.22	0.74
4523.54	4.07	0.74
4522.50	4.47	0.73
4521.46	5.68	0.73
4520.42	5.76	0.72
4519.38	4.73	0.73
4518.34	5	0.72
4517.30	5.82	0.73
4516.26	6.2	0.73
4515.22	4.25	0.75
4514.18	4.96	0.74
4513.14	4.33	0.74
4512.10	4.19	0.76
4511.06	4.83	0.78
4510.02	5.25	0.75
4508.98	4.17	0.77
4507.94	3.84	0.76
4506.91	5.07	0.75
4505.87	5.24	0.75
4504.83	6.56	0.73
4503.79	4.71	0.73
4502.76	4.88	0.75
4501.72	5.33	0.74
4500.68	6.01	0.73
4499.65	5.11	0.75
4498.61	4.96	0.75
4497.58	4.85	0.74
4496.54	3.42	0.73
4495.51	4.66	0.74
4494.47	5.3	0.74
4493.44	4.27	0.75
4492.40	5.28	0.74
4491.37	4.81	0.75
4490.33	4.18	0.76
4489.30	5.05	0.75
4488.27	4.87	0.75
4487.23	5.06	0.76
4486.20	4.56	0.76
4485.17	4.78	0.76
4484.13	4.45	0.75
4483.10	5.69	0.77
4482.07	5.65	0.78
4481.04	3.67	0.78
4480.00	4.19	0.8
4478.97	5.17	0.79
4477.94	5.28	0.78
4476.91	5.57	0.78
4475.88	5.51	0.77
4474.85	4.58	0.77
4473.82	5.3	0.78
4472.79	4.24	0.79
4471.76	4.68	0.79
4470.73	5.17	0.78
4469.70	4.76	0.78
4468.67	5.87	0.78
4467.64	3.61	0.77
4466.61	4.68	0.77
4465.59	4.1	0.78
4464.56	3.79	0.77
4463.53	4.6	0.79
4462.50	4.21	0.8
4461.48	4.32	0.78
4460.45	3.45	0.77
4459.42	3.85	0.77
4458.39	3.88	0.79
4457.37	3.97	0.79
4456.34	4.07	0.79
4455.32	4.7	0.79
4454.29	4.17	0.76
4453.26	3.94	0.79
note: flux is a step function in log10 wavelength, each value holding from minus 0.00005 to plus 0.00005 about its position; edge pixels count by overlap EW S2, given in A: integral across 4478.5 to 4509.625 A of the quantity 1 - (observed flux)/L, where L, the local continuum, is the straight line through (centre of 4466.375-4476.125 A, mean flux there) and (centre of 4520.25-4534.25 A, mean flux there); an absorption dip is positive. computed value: -1.1 A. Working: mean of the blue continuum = 4.82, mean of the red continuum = 4.53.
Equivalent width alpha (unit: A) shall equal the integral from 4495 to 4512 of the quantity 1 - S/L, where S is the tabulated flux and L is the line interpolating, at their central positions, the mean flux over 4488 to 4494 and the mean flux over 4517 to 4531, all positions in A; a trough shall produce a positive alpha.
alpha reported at -0.7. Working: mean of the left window 4.75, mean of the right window 4.7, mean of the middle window 4.91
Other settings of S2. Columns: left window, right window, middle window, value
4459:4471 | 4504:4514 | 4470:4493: -1.8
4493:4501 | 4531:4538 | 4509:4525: -0.3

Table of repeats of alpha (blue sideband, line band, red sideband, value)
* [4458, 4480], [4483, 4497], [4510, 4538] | -0.2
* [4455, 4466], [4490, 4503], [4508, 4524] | -0.7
